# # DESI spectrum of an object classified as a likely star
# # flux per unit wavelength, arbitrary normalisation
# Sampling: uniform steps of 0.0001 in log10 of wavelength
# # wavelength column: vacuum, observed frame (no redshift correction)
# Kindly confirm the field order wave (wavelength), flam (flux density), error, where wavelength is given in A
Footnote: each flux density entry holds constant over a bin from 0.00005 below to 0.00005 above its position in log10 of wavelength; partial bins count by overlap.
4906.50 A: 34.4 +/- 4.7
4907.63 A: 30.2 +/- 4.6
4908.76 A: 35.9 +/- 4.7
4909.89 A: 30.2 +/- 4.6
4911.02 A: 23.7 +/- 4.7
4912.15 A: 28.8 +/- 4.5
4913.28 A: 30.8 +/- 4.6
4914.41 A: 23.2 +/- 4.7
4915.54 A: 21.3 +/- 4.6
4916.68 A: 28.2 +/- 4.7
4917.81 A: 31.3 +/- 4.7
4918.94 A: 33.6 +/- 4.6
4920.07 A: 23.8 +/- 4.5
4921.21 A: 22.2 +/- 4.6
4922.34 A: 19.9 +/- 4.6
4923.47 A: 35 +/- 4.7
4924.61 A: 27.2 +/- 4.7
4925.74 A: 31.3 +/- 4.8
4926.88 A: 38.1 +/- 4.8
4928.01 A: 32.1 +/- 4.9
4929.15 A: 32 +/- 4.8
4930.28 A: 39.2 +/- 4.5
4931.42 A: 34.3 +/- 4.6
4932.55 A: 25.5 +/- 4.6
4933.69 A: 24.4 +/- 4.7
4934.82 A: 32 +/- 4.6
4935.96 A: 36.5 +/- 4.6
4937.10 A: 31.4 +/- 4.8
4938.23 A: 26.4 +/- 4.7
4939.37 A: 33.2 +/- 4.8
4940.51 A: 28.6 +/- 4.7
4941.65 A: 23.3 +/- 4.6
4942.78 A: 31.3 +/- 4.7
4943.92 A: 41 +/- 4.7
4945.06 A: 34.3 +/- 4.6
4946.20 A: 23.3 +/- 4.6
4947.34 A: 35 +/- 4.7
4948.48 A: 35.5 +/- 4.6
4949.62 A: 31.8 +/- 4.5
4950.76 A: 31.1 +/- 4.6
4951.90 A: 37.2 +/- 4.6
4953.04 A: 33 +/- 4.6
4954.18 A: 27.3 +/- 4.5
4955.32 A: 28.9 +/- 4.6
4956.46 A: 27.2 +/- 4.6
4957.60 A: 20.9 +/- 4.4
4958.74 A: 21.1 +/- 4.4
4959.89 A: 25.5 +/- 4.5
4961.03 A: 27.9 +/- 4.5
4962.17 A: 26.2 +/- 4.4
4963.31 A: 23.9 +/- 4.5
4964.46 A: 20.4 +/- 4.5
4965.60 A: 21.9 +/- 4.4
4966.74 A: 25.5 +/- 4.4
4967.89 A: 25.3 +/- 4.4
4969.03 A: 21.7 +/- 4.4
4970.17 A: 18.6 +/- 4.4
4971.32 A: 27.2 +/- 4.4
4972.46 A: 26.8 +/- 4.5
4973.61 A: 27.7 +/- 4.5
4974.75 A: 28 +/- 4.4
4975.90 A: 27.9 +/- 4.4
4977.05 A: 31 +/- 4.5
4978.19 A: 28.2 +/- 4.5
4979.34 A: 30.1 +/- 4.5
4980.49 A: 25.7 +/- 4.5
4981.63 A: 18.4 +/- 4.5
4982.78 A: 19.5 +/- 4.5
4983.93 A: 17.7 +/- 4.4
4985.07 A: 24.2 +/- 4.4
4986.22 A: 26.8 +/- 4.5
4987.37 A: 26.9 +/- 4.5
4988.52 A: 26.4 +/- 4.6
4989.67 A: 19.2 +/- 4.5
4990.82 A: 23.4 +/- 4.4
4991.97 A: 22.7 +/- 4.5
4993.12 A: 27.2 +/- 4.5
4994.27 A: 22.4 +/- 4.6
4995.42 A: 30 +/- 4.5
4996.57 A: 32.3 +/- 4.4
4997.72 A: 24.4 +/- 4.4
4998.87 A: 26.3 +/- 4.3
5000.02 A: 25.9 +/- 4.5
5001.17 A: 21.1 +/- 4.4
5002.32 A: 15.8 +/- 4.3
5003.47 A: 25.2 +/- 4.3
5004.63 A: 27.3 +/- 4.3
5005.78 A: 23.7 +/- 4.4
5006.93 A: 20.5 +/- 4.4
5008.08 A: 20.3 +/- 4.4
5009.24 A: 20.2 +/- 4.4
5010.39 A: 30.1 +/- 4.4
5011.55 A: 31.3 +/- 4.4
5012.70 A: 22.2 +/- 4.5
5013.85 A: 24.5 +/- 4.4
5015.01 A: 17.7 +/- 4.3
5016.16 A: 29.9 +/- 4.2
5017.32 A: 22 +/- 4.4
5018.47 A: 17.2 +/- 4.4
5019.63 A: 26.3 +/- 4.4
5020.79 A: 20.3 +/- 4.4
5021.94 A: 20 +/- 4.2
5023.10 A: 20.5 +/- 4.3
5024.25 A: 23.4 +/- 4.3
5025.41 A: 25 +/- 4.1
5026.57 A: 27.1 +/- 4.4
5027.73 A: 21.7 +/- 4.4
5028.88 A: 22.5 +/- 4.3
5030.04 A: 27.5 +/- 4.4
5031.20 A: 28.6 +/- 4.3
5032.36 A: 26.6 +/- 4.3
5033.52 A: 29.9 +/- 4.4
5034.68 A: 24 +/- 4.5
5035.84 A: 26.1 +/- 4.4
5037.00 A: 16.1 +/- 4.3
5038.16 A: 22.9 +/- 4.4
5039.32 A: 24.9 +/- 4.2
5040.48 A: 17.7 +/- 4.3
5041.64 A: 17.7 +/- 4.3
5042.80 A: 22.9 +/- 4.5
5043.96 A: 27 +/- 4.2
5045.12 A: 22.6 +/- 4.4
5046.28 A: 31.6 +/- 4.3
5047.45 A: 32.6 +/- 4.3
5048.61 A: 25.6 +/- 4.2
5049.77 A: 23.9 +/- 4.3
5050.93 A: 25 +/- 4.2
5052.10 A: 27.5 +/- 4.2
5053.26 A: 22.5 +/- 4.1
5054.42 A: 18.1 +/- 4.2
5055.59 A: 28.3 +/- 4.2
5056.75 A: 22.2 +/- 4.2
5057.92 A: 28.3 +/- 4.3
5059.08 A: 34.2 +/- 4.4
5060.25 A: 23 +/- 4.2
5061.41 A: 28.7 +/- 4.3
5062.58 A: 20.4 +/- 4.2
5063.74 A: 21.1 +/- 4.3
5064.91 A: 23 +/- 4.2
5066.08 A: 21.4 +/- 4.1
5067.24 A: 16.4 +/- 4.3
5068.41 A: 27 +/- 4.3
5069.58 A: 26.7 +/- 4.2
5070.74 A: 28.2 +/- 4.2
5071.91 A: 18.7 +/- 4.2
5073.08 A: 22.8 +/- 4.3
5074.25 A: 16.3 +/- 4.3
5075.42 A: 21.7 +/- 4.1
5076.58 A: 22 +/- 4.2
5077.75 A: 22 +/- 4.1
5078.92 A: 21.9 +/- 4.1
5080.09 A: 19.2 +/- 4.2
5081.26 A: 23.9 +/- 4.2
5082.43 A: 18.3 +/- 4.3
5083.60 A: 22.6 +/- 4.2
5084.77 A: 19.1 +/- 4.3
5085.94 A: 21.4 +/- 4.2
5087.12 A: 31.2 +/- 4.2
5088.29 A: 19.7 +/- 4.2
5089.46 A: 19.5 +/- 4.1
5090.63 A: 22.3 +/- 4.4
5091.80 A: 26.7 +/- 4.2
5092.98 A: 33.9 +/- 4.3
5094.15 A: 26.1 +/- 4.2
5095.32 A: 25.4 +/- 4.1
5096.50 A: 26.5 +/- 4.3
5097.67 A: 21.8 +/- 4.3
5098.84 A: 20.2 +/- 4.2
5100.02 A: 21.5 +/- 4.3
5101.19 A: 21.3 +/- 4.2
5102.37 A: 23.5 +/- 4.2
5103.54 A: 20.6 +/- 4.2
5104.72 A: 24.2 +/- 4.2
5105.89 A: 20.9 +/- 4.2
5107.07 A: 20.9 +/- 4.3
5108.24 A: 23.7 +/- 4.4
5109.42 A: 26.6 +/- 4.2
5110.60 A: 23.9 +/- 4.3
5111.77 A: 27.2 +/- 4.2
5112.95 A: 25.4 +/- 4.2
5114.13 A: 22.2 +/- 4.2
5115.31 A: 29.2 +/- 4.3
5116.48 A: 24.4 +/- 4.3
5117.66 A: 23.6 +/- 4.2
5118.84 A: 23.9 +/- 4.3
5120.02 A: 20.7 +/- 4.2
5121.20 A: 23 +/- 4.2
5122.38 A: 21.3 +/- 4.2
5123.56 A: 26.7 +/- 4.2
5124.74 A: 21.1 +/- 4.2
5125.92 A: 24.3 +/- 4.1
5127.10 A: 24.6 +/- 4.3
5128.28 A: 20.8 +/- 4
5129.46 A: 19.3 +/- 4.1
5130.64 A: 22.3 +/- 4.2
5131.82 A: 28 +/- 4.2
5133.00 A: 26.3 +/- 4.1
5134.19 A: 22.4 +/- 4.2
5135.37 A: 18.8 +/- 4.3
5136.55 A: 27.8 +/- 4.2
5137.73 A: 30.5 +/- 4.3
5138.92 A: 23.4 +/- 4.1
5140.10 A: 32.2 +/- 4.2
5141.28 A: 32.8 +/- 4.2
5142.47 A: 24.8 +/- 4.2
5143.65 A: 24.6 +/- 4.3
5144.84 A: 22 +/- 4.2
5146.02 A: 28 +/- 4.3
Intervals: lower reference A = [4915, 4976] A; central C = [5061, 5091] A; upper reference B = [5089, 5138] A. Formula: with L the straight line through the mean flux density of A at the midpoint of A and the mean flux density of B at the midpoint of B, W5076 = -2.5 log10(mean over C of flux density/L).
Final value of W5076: 0.13 mag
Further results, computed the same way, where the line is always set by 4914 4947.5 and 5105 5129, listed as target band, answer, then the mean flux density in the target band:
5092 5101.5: -0.016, 24.8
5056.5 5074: 0.063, 24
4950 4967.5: 0.096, 26.6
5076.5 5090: 0.145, 21.7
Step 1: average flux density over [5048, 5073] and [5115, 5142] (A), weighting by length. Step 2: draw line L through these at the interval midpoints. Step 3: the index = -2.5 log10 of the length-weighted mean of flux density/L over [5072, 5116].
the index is 0.06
